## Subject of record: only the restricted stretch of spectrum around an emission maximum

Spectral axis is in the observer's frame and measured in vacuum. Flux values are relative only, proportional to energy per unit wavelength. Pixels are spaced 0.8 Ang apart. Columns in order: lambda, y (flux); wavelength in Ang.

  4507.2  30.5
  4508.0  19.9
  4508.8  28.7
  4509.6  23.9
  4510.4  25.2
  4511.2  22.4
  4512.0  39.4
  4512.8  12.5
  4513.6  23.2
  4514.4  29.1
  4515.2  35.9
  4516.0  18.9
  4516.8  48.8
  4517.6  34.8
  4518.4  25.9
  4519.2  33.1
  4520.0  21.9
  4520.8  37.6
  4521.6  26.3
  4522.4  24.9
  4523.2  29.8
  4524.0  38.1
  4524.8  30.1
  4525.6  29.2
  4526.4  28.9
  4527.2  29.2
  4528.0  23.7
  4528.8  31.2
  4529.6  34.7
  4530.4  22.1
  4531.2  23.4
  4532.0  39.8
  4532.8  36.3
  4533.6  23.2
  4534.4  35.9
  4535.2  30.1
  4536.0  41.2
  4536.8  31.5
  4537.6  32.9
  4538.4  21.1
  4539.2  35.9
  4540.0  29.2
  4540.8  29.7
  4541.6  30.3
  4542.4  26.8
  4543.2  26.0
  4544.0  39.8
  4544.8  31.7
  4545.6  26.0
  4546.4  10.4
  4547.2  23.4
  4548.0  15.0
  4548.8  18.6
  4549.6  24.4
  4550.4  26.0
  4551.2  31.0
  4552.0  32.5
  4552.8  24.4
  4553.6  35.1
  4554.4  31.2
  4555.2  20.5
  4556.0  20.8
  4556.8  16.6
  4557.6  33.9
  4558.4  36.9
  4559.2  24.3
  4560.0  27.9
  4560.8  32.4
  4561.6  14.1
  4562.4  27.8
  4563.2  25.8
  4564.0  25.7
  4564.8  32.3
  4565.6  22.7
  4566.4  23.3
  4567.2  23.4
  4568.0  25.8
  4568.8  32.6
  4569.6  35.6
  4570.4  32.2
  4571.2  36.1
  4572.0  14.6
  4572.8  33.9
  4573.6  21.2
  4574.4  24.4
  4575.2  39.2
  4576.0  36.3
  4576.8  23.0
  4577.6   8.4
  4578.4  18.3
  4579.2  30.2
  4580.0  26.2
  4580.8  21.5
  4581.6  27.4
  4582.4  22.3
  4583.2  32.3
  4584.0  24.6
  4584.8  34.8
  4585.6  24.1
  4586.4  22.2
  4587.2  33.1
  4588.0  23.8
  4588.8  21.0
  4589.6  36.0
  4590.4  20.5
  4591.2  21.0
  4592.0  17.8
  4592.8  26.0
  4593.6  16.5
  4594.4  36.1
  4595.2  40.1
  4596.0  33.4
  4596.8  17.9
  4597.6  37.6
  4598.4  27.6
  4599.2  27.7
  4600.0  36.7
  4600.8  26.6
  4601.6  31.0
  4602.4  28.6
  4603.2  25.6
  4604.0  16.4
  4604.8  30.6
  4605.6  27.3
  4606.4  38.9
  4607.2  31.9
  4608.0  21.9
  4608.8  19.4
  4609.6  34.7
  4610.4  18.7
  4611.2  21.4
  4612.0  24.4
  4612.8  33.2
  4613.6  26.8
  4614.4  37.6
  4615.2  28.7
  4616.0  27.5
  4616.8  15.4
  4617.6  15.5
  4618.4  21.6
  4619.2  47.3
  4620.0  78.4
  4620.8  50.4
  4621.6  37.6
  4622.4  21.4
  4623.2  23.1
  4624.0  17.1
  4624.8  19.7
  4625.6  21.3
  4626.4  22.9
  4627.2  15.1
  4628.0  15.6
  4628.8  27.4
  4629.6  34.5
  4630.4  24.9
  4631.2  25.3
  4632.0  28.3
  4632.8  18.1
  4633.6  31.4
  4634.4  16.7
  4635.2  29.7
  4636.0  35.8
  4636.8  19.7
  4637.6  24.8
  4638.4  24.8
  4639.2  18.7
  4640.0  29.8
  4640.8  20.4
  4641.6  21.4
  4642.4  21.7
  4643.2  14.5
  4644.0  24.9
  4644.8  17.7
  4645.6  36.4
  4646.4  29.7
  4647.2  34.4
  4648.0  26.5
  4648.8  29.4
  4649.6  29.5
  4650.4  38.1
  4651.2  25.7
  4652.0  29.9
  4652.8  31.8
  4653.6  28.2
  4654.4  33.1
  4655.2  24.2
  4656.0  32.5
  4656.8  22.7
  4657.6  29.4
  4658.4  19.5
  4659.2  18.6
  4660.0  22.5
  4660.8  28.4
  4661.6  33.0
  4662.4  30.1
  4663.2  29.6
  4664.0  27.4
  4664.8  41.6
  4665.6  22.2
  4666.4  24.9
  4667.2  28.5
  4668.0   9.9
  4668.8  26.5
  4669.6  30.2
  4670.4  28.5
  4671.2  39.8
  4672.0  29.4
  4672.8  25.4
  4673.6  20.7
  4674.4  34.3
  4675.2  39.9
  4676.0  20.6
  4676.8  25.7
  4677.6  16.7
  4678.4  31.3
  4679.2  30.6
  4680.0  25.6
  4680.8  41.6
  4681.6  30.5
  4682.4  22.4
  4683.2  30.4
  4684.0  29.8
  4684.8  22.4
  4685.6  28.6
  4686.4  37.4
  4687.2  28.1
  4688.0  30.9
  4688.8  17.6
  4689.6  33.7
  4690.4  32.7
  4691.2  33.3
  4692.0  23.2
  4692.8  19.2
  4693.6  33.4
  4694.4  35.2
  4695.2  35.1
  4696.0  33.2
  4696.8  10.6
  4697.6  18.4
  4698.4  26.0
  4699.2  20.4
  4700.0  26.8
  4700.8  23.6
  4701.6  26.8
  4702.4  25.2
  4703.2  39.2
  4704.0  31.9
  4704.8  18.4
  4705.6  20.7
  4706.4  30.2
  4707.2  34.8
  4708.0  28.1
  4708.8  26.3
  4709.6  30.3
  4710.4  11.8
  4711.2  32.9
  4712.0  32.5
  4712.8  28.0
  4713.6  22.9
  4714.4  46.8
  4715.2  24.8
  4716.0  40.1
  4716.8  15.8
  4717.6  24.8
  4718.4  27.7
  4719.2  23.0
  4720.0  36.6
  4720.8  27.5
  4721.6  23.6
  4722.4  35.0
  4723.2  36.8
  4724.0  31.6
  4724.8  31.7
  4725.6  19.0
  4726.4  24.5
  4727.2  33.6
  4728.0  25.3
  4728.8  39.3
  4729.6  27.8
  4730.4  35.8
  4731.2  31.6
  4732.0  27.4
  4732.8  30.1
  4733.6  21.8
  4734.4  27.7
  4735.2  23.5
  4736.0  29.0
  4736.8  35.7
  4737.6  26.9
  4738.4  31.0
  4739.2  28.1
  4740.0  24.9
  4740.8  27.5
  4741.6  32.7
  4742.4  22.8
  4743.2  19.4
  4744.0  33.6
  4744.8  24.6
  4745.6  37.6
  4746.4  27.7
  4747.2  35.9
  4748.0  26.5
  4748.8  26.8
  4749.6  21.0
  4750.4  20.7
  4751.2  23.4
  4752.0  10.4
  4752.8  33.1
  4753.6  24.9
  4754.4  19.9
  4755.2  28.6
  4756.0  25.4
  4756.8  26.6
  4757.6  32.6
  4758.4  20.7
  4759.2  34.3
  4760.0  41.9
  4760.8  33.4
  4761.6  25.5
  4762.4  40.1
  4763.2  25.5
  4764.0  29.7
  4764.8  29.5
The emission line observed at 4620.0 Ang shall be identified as Hgamma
